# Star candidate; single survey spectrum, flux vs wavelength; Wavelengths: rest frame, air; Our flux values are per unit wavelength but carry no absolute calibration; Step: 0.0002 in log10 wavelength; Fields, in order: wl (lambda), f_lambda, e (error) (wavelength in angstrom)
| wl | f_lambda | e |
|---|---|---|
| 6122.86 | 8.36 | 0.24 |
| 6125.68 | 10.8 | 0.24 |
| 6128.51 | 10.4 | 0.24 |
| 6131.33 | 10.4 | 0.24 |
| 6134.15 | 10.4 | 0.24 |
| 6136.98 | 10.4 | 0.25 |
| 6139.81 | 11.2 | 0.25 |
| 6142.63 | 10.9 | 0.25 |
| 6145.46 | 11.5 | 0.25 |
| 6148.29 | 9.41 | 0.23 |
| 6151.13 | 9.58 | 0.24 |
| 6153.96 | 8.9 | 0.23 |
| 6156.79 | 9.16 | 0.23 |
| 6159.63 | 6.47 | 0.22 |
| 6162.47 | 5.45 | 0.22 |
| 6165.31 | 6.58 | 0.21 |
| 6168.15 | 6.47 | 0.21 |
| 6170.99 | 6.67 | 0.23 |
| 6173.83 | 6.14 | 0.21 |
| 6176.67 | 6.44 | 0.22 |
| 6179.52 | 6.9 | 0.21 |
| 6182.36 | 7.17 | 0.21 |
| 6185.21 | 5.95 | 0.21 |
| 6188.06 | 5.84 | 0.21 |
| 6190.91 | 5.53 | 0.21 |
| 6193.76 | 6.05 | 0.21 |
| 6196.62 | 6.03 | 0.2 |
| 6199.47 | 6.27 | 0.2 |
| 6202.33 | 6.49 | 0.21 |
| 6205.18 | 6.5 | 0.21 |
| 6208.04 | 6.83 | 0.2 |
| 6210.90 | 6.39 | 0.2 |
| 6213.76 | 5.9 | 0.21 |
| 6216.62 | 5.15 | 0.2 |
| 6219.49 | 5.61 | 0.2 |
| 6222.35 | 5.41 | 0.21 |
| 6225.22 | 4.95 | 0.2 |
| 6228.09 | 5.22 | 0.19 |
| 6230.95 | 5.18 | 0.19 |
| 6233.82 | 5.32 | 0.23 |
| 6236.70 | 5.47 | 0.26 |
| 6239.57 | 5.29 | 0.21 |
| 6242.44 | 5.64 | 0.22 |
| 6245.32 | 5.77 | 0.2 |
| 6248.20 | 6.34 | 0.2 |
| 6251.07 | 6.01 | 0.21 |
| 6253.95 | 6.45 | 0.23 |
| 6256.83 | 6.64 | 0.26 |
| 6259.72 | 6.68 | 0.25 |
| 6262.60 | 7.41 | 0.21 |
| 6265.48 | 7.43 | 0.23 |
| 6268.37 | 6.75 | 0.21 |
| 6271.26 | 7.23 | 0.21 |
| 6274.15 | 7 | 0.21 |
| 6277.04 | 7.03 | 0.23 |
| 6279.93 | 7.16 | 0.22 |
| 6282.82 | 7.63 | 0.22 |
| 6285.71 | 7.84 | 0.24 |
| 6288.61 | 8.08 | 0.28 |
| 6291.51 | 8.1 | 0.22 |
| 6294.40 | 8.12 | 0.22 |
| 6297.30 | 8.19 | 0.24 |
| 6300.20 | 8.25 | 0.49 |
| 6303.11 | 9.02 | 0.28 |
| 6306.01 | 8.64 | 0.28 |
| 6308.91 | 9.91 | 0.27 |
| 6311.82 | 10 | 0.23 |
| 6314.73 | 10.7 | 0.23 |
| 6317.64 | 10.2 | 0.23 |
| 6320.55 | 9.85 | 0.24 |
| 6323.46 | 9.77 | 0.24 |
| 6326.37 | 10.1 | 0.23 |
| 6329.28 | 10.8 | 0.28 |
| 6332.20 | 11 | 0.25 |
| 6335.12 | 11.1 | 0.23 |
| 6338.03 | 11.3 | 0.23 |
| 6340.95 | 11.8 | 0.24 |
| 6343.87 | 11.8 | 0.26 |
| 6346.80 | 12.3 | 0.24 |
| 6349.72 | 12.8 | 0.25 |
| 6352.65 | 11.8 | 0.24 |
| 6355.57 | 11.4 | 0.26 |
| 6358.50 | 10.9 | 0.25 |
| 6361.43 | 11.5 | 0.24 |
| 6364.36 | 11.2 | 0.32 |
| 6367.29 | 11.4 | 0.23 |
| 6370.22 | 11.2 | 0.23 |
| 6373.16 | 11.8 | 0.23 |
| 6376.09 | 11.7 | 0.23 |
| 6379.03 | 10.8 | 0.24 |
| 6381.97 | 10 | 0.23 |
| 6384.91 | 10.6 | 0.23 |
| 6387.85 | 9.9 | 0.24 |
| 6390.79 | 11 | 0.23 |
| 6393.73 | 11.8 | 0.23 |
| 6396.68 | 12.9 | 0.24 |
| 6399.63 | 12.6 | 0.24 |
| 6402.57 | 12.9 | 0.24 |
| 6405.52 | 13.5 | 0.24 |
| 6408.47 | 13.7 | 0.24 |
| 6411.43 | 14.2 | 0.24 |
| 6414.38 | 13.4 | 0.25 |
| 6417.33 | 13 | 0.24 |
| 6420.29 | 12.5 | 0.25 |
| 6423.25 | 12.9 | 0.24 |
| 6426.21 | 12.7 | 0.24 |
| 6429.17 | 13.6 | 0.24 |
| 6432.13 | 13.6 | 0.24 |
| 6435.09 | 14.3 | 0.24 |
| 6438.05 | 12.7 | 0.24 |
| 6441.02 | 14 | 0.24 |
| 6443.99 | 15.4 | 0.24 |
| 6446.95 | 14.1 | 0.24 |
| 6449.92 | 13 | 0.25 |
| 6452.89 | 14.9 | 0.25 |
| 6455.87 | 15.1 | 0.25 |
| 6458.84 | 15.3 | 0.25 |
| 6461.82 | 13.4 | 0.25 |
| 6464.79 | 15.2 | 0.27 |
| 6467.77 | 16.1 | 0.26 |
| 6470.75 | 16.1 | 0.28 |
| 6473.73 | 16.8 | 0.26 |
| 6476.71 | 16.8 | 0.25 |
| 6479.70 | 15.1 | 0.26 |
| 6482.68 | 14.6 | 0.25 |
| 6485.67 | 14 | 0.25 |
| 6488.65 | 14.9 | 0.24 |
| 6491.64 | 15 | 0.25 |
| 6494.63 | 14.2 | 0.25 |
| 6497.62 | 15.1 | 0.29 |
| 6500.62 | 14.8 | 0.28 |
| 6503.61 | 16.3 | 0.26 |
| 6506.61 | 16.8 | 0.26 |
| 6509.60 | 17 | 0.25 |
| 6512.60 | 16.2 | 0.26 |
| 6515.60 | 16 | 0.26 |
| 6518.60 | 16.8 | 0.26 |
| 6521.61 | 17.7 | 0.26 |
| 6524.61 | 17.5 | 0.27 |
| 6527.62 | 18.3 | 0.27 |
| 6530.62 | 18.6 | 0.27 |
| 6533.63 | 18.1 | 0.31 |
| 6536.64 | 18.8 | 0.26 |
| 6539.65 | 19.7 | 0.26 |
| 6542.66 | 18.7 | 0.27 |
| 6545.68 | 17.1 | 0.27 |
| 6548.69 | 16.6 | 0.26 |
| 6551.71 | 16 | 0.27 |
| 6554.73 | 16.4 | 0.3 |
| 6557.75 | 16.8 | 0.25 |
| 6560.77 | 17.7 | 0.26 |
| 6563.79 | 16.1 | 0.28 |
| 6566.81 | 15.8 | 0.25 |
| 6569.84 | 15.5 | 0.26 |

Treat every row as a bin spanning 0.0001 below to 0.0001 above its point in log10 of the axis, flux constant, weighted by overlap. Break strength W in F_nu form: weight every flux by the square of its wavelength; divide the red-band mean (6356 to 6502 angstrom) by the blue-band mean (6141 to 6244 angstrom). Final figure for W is 2.18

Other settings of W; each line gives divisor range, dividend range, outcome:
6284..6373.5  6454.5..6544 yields 1.66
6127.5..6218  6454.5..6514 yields 2.25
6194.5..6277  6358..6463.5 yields 2.20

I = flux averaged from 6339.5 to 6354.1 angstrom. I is 12.1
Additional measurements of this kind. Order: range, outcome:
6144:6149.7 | 10.5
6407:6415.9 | 13.8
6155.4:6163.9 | 7.01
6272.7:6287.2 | 7.34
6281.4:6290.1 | 7.85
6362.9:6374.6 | 11.4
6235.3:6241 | 5.38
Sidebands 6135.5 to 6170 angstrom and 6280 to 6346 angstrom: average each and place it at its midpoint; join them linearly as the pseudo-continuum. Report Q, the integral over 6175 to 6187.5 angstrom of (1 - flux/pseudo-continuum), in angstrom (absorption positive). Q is 3.4 angstrom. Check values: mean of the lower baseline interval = 8.81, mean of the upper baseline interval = 9.62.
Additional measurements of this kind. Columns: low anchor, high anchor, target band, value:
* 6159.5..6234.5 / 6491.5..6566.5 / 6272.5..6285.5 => 2.2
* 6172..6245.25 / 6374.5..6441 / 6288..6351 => -3.2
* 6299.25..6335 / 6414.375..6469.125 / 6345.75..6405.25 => 1.2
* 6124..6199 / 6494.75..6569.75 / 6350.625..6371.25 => 2.3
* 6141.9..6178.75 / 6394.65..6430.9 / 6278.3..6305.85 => 6.7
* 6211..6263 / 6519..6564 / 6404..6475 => -2.5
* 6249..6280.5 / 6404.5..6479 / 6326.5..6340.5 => -1.8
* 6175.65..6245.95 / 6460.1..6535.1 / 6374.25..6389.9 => 1.7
